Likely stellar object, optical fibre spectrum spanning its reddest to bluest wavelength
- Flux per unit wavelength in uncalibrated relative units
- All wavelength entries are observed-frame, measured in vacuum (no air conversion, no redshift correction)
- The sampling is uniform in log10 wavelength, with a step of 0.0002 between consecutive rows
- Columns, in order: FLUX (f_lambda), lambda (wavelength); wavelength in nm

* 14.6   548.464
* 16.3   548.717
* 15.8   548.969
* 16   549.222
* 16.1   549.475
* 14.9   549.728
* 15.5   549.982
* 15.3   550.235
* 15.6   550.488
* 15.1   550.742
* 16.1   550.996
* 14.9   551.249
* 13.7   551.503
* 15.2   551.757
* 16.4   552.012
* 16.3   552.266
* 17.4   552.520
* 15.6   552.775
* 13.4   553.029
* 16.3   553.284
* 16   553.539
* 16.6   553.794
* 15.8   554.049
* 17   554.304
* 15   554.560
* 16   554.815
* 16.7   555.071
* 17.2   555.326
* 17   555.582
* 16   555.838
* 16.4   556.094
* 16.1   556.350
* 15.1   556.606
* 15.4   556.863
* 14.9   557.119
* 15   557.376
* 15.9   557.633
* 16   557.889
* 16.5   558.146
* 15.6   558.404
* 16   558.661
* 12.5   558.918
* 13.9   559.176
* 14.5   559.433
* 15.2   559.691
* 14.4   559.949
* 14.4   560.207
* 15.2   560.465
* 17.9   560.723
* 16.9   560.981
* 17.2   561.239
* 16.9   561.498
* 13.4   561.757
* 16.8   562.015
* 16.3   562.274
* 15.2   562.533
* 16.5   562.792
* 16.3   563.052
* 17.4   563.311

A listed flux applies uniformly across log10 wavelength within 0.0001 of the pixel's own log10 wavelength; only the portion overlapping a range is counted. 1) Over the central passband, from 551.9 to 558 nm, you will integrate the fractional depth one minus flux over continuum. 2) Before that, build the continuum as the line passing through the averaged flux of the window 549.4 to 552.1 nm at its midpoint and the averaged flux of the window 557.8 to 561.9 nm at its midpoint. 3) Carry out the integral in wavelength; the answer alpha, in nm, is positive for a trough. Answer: -0.25 nm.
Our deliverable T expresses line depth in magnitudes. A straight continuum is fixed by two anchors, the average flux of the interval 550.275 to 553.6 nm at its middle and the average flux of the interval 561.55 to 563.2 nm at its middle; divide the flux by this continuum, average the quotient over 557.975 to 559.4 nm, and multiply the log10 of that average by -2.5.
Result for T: 0.06 mag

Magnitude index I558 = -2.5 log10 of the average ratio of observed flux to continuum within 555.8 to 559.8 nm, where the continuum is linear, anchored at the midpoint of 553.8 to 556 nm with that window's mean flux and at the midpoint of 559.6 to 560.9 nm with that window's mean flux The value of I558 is 0.04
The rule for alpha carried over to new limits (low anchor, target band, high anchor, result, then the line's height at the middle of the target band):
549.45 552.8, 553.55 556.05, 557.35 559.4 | -0.16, 15.4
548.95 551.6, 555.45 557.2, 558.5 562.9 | -0.05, 15.4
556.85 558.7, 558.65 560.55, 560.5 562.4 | 0.19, 16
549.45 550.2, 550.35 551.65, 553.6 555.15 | 0.04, 15.6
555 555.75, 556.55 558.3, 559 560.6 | 0.03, 15.8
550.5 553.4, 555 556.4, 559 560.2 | -0.15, 15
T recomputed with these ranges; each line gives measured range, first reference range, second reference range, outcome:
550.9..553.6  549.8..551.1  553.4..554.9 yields 0.014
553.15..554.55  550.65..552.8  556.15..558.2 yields -0.039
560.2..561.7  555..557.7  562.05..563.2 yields -0.022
